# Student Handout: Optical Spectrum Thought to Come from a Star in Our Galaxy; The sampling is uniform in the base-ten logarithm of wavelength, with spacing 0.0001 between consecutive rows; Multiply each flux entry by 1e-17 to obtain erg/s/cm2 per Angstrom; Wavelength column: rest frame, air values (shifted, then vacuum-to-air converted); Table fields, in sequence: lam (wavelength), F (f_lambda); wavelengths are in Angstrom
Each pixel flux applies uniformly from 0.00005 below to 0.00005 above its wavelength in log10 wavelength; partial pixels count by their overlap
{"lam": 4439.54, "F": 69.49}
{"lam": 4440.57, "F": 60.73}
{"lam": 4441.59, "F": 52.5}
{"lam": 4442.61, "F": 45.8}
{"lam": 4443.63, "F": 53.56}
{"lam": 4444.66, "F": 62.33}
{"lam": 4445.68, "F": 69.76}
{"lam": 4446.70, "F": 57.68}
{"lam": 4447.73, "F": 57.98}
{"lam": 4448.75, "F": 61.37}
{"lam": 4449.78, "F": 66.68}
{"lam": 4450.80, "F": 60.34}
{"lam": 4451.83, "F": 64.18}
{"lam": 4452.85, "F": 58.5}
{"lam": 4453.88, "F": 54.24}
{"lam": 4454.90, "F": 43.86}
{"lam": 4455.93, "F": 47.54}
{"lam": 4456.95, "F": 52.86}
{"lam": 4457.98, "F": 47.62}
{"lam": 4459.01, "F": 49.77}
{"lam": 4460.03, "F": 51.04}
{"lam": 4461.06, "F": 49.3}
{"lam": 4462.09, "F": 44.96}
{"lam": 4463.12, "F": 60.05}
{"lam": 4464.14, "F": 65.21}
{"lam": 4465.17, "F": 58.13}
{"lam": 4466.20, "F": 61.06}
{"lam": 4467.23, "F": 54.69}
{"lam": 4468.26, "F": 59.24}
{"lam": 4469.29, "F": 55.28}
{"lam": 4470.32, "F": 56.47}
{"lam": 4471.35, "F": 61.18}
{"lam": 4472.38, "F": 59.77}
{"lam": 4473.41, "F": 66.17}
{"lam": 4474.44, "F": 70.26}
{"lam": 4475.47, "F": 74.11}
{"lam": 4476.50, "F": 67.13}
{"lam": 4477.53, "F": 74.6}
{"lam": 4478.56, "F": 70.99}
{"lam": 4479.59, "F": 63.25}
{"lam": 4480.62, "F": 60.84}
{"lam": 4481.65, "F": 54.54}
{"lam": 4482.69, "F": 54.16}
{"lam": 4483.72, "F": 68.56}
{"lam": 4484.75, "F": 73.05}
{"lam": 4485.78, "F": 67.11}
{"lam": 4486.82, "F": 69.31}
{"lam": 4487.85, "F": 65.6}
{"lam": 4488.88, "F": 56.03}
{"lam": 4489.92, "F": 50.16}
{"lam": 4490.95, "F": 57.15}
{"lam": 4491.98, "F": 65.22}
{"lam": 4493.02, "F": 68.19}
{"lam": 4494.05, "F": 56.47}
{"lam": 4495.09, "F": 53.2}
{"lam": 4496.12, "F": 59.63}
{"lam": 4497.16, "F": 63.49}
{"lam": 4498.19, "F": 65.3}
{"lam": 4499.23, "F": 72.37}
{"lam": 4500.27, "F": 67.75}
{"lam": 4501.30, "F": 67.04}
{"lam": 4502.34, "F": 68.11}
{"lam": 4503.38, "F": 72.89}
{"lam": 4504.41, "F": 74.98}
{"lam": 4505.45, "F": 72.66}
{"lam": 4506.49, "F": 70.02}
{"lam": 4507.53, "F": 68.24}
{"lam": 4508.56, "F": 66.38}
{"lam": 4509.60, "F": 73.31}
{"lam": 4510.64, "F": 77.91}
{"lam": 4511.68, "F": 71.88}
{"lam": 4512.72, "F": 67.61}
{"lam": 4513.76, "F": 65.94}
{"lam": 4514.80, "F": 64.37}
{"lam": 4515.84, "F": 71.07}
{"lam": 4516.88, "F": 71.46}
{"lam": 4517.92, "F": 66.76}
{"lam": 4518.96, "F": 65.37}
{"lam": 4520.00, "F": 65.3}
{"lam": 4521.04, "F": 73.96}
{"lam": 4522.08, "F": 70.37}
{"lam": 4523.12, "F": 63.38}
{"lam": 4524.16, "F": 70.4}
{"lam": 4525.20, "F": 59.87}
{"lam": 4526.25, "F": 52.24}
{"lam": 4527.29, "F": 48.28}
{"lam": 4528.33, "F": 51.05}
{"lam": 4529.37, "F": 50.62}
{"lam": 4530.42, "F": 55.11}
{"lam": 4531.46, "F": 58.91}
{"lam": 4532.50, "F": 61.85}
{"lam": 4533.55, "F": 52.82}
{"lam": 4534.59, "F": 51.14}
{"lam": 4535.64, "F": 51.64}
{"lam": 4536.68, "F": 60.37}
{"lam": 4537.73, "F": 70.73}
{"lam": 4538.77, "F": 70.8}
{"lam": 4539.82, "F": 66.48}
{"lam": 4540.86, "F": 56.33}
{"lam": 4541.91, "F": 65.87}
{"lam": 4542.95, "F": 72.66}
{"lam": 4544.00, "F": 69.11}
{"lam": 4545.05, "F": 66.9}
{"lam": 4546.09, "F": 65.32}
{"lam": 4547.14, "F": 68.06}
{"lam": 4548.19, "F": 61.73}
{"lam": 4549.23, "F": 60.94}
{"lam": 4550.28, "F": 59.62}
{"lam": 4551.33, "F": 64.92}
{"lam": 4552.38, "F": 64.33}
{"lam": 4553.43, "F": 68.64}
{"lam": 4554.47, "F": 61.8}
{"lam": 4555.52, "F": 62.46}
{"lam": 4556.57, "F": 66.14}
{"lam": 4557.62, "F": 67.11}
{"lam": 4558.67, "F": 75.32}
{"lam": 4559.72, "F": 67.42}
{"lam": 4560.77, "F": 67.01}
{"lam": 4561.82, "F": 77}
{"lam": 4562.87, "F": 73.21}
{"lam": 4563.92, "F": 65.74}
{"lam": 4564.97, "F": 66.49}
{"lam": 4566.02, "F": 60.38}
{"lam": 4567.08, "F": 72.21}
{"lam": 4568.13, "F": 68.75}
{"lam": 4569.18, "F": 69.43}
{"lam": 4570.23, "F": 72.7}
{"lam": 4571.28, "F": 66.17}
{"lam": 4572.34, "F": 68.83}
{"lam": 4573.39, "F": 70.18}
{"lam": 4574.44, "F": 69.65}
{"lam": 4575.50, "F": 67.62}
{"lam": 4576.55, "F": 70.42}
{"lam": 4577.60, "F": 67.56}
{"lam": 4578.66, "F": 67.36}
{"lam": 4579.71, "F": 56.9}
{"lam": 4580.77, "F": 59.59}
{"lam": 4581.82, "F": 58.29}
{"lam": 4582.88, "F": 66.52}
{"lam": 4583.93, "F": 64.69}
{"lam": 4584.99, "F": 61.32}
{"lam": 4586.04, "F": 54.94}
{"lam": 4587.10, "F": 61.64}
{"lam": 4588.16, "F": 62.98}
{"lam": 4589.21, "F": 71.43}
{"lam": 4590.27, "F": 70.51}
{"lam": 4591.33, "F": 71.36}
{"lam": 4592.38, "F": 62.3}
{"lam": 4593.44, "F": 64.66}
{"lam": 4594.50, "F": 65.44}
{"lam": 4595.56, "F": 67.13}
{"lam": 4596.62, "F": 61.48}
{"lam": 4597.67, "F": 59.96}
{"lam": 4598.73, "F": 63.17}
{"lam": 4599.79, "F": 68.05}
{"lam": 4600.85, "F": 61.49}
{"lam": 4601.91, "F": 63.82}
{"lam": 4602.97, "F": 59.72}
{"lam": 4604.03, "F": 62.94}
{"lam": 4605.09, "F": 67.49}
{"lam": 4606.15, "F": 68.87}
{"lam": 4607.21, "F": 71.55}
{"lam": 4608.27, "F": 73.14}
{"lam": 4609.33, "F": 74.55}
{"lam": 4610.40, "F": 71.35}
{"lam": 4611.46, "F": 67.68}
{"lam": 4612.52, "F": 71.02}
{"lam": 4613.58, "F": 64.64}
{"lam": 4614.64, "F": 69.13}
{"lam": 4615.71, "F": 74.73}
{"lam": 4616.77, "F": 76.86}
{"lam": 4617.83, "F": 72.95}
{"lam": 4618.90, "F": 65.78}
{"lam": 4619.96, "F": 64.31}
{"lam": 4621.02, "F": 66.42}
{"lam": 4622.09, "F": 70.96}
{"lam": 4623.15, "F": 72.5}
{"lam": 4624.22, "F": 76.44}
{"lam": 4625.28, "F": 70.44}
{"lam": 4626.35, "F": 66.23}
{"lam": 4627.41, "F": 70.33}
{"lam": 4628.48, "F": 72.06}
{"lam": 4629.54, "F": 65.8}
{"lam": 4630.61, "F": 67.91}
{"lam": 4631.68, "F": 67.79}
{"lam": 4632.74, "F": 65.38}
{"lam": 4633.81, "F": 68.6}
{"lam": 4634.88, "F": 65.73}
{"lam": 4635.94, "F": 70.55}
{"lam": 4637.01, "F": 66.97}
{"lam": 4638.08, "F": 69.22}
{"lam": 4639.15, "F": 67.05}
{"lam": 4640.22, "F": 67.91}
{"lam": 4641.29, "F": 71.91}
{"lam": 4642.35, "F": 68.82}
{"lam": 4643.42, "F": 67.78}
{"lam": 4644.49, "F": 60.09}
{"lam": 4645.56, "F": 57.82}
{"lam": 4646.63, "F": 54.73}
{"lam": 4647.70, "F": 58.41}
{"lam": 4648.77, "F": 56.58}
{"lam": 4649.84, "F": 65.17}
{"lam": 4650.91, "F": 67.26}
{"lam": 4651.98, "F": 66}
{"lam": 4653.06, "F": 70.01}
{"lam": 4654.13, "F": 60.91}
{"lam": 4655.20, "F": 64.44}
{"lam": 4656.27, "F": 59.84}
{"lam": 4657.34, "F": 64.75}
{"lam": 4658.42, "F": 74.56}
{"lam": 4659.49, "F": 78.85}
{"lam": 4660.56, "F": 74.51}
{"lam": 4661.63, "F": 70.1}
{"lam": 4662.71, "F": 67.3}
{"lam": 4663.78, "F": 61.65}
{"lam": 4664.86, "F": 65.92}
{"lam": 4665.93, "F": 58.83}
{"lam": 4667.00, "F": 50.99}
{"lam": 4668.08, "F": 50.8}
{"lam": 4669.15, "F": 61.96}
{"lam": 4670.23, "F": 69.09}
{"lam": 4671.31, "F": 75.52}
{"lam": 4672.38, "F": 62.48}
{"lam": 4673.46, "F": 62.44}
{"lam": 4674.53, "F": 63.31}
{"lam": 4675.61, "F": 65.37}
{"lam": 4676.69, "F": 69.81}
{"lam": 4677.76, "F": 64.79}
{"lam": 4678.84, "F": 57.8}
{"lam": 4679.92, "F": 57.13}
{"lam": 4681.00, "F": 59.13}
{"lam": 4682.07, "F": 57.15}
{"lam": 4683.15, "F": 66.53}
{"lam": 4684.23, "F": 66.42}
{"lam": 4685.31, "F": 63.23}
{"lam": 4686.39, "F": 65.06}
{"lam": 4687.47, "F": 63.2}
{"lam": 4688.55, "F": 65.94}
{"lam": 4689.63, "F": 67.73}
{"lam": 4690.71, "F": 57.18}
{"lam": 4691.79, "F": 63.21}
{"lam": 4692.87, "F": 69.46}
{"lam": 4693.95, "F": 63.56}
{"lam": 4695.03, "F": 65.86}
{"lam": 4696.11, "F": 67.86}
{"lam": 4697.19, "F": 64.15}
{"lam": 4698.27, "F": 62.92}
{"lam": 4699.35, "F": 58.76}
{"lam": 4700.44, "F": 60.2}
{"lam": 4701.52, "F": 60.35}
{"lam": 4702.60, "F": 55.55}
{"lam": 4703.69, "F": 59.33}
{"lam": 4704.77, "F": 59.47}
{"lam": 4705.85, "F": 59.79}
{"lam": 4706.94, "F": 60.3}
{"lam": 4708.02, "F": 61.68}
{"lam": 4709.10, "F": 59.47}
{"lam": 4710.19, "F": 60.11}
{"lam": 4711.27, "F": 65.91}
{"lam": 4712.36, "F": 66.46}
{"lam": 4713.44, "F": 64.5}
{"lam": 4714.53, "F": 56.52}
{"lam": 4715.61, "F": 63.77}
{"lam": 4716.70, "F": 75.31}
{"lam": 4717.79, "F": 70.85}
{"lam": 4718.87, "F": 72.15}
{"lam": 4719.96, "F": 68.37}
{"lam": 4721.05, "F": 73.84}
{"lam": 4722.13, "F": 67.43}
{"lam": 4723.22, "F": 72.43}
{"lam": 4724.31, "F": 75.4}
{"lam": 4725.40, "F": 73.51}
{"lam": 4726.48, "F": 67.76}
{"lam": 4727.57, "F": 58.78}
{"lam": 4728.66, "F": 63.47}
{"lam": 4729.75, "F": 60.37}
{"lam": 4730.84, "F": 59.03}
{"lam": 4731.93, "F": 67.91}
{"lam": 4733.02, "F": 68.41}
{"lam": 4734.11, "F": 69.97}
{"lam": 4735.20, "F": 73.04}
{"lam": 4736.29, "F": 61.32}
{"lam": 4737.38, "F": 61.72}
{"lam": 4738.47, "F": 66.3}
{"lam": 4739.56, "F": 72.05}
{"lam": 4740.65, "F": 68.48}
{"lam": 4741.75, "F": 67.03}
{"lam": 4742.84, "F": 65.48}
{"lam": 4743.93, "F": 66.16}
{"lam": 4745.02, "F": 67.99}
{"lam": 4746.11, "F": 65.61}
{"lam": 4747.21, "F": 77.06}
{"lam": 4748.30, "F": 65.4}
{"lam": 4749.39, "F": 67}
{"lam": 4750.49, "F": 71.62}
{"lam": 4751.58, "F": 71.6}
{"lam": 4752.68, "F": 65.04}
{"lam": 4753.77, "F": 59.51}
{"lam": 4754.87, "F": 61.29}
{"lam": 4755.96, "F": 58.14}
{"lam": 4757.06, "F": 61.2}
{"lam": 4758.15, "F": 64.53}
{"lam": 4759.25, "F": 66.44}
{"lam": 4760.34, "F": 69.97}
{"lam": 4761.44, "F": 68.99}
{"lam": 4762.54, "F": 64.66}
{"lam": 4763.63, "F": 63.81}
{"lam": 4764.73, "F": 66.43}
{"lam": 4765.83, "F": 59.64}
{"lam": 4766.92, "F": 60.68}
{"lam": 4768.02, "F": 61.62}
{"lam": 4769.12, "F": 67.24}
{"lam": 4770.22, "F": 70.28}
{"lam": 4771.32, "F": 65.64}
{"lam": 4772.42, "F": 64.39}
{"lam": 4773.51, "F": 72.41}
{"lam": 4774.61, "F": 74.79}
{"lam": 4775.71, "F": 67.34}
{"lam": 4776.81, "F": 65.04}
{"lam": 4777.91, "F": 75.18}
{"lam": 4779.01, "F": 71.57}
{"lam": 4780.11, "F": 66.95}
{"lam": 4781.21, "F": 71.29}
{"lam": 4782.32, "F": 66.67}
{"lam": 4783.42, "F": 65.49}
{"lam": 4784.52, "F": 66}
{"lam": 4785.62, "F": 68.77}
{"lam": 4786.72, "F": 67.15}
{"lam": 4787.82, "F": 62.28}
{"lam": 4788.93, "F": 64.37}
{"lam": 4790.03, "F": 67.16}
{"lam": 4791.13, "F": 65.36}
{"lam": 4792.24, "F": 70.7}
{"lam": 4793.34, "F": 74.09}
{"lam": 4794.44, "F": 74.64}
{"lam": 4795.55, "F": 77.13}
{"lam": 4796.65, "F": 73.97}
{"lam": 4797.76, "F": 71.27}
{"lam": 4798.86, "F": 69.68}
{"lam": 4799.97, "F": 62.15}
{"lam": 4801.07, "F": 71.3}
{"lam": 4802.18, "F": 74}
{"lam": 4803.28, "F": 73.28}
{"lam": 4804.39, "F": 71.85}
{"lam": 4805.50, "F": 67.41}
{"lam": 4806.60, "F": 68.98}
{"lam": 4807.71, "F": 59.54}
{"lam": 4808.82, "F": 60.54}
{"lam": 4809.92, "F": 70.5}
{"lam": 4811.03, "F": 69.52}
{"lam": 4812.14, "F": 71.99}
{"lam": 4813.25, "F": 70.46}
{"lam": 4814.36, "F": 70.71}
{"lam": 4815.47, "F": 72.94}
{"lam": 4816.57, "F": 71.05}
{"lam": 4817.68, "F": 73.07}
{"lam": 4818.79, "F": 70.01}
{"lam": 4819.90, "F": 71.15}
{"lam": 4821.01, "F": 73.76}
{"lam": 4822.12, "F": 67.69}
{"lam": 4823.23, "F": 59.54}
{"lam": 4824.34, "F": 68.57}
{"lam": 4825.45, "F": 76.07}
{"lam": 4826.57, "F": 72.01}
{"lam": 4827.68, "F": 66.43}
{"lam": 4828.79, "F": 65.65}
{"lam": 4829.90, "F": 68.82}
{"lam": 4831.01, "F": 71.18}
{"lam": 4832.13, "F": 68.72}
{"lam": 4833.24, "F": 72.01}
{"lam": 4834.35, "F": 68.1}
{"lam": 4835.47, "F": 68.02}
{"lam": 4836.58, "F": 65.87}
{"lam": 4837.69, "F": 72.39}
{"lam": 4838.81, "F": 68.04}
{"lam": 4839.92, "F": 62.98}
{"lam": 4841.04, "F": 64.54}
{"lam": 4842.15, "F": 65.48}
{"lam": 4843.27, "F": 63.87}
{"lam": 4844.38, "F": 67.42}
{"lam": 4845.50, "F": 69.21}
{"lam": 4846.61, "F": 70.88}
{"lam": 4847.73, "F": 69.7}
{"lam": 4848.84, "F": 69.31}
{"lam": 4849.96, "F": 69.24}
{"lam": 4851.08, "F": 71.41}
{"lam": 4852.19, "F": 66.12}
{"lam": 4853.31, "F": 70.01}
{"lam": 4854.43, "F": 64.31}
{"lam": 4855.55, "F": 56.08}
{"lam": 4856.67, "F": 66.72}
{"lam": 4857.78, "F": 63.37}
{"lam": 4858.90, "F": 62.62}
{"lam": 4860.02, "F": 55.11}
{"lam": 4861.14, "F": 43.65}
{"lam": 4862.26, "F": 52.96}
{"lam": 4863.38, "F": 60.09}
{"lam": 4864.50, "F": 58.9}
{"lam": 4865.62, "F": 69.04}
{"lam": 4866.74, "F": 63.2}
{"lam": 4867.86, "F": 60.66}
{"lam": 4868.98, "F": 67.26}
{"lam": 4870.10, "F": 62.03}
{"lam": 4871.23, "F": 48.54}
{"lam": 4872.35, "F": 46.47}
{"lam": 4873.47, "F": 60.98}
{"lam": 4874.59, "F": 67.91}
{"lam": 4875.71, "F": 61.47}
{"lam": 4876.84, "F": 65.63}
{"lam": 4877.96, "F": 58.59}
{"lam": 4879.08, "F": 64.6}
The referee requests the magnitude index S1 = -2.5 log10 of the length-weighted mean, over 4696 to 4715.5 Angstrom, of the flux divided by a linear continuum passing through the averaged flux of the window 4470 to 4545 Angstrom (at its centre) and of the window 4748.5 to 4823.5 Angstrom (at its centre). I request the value 0.10 mag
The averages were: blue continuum 64.4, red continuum 68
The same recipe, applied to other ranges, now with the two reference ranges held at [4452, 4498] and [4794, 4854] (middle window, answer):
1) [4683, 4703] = 0.04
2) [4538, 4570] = -0.08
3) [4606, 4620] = -0.12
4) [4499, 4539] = -0.07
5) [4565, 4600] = -0.05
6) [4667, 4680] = 0.03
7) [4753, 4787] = 0.02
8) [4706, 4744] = 0.00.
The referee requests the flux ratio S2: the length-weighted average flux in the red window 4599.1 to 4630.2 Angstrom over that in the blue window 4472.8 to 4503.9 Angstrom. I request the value 1.1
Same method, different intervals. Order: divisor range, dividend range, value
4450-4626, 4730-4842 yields 1.05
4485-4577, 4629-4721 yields 0.99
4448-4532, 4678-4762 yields 1.04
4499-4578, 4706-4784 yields 1.01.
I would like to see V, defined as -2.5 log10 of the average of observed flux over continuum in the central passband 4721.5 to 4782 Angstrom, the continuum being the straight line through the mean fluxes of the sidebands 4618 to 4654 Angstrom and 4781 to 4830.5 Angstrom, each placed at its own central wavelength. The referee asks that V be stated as 0.025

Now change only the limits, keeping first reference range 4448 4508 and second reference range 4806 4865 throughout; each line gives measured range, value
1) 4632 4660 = -0.029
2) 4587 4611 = -0.051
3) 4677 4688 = 0.040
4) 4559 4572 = -0.101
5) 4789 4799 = -0.082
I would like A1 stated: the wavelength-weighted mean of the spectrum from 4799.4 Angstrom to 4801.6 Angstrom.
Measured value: 66.7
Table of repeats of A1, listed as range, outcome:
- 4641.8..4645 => 65.8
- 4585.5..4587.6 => 58.3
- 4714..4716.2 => 60.5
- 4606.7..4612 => 71.6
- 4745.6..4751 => 69.3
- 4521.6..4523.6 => 66.9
